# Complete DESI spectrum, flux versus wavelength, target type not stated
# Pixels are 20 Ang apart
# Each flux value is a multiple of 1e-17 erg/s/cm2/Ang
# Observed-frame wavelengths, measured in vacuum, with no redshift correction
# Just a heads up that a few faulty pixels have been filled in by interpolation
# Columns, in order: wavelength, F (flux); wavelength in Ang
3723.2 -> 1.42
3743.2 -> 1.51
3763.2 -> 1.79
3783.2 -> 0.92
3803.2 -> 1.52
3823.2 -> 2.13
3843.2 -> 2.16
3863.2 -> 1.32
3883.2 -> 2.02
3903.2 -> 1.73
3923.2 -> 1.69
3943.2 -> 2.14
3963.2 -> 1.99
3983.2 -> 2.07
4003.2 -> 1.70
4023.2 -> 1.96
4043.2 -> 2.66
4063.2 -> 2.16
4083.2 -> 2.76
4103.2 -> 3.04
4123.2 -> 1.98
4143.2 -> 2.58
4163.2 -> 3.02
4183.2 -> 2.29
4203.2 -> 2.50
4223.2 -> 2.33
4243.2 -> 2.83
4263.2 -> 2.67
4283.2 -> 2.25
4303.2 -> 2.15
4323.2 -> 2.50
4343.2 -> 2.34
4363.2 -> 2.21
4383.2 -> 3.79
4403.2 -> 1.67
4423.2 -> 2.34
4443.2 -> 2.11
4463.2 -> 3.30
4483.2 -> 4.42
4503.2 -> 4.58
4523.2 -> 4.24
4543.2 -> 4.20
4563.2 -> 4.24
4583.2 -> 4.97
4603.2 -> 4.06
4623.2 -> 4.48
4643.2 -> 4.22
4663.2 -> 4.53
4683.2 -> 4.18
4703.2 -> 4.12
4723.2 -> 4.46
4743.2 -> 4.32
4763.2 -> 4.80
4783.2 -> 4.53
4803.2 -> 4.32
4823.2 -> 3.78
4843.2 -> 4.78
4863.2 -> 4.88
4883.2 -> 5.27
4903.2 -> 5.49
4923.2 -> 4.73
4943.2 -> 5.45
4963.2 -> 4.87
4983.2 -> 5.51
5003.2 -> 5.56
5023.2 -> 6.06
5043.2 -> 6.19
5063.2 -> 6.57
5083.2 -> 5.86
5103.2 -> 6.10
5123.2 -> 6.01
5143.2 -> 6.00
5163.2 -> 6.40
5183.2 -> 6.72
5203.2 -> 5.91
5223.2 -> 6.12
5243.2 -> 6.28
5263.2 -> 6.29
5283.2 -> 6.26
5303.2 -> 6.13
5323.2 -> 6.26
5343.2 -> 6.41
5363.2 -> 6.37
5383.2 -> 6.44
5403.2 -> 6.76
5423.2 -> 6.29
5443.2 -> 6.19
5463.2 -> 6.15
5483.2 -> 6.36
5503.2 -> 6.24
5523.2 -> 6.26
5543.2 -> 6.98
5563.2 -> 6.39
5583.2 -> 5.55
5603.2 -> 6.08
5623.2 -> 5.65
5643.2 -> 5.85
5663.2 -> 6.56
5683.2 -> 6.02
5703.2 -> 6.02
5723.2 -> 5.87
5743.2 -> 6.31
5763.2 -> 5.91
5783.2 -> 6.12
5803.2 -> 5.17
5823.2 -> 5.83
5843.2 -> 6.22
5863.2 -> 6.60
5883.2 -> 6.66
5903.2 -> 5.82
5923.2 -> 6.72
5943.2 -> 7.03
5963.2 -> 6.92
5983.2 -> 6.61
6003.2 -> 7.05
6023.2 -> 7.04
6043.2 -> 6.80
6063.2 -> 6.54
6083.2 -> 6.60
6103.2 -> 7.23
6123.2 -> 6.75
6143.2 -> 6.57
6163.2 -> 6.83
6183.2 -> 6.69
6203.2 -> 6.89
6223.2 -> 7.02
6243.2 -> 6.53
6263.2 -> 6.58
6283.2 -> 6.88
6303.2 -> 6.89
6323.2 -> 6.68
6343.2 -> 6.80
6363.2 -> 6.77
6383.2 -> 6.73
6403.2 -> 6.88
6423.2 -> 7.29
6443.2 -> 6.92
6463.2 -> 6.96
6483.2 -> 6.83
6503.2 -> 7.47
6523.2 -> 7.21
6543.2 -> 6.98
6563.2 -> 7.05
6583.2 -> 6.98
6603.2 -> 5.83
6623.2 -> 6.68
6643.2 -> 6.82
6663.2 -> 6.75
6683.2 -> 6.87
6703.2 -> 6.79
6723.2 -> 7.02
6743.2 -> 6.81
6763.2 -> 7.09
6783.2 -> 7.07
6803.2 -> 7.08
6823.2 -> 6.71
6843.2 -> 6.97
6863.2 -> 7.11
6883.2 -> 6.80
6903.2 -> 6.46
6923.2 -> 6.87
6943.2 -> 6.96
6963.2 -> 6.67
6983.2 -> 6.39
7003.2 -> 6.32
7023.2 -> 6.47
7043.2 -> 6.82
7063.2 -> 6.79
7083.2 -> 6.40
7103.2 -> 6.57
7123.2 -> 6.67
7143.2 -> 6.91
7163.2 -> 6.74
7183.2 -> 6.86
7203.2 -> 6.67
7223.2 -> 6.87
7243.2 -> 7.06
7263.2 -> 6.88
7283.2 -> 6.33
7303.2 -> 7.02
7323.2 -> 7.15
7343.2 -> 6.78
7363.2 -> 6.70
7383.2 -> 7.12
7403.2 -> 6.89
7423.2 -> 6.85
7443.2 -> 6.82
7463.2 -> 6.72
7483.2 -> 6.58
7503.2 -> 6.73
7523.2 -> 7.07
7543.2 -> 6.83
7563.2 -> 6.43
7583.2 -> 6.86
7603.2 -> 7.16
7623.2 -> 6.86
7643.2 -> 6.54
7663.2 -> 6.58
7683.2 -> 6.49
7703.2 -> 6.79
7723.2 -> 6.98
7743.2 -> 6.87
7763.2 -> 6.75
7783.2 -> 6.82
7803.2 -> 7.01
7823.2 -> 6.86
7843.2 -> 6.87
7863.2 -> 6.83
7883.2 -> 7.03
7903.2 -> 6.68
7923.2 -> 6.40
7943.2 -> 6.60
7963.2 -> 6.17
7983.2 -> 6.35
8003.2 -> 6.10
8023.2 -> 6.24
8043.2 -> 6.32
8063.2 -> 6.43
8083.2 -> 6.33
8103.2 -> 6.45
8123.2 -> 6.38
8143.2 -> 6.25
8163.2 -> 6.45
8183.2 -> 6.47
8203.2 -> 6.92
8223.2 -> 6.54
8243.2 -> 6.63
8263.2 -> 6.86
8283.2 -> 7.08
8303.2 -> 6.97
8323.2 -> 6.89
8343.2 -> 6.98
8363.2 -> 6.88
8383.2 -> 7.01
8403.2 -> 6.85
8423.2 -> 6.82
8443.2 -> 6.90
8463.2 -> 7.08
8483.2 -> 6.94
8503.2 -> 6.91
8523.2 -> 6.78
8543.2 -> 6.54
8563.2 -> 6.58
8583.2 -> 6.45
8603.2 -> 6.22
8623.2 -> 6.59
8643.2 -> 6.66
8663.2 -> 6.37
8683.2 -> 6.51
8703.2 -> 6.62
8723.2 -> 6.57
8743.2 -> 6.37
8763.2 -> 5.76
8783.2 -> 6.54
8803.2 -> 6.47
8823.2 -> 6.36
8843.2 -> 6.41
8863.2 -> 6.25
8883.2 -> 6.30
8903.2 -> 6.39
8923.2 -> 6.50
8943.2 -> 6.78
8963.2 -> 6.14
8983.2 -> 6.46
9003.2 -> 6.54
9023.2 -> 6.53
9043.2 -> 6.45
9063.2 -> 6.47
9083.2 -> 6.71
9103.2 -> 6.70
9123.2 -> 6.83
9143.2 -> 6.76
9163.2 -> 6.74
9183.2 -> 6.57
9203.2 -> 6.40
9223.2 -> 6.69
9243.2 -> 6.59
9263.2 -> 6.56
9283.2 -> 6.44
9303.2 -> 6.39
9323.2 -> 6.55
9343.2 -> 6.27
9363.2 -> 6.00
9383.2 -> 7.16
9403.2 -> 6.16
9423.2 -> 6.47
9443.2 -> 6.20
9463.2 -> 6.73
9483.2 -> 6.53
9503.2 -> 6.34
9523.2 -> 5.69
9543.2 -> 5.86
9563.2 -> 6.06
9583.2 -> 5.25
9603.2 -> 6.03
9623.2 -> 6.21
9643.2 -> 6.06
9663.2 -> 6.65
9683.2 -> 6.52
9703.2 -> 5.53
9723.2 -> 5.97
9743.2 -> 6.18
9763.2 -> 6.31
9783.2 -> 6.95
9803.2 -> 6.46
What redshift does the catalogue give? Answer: 0.12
